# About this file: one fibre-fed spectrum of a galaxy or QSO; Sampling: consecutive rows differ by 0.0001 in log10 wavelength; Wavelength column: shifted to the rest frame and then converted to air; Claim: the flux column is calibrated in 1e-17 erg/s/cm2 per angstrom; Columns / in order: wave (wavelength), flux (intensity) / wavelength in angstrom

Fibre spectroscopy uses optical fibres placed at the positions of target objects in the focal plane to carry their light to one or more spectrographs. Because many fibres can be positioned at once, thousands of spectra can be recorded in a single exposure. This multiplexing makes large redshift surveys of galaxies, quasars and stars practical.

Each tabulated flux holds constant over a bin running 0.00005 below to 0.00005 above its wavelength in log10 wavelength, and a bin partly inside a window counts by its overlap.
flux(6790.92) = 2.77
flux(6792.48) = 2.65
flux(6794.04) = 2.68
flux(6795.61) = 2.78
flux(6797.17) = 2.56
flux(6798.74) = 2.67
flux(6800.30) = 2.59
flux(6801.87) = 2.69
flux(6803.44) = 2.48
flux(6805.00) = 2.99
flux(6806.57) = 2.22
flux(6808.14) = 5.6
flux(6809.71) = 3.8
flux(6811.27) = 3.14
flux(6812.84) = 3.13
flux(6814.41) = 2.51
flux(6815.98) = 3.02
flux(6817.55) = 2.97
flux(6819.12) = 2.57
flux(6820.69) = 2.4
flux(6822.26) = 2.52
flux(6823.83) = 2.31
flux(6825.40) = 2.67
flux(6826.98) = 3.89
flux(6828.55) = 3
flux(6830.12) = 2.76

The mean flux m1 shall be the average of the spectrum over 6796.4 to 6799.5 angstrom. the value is 2.61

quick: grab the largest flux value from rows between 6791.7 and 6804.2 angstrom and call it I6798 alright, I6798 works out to 2.78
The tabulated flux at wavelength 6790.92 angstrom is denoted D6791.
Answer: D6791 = 2.77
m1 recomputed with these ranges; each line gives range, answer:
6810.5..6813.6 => 3.13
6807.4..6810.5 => 4.69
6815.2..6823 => 2.7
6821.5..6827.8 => 2.85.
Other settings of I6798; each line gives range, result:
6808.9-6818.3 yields 3.8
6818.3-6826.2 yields 2.67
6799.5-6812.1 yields 5.6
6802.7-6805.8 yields 2.99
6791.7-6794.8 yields 2.68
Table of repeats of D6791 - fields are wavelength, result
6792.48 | 2.65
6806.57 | 2.22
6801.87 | 2.69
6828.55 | 3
